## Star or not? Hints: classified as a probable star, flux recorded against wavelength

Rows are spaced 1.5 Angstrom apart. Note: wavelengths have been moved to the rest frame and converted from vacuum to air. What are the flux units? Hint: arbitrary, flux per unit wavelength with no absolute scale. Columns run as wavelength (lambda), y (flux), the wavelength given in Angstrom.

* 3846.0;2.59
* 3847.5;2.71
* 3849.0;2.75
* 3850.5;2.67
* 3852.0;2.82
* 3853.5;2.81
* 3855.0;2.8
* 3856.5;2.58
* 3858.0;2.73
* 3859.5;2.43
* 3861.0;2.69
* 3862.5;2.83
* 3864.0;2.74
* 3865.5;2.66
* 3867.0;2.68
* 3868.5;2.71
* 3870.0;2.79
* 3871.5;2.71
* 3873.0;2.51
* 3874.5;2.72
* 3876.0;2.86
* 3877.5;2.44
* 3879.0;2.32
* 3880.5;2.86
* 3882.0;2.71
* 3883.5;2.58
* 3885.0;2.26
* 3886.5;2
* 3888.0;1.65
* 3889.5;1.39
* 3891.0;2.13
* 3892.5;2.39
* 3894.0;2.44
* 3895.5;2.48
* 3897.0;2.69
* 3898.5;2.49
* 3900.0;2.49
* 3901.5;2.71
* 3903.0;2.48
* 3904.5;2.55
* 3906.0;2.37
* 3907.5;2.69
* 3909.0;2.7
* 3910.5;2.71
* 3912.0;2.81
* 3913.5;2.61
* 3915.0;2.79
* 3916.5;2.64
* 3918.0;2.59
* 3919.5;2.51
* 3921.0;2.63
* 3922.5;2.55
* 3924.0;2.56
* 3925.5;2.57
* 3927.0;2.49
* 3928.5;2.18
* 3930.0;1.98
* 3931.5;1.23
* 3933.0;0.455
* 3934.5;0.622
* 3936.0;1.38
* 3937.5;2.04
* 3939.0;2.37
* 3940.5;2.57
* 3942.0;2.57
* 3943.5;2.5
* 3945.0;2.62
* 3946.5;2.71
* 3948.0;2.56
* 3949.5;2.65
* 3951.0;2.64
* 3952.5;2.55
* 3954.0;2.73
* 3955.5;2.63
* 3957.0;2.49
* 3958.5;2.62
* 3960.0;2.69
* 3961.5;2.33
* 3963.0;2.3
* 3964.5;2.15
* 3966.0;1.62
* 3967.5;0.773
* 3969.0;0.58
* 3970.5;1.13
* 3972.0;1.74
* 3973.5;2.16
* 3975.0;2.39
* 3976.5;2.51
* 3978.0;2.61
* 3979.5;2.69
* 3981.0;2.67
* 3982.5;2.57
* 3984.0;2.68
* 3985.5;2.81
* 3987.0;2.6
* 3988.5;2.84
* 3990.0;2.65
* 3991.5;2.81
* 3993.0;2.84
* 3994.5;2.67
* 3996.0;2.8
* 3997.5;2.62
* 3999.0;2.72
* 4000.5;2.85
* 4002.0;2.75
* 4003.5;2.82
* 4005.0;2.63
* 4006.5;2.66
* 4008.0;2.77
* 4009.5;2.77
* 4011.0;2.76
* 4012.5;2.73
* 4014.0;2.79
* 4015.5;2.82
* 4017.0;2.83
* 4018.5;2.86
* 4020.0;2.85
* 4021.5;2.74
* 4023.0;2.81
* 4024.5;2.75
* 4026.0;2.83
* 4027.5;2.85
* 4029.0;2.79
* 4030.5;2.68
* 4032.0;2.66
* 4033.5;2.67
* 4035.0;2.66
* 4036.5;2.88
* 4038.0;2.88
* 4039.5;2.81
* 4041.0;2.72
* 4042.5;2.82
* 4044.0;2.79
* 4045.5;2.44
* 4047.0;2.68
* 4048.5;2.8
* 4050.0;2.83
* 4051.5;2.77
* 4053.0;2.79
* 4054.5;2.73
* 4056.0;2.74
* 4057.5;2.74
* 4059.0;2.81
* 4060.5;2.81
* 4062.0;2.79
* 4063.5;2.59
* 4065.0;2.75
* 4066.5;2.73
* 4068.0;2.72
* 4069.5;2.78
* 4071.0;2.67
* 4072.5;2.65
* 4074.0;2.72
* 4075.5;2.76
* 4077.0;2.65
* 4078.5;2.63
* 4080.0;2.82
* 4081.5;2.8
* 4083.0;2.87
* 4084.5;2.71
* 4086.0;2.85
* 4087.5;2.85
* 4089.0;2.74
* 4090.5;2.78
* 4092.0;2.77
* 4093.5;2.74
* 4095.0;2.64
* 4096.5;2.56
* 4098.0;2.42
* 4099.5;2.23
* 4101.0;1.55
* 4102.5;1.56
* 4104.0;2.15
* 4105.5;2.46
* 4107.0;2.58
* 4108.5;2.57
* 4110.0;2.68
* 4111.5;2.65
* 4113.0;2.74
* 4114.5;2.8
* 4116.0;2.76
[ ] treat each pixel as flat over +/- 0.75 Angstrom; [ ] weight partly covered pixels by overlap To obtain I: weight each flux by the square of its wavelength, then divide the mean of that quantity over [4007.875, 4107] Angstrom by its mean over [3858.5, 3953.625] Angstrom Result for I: 1.2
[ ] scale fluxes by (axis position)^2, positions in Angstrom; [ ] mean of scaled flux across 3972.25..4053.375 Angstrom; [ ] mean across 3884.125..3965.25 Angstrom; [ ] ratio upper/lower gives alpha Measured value 1.21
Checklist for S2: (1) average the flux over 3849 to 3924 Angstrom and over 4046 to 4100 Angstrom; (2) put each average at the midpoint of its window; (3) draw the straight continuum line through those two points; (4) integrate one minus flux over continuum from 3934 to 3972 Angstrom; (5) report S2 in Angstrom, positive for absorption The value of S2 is 6.7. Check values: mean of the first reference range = 2.56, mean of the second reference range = 2.72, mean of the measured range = 2.15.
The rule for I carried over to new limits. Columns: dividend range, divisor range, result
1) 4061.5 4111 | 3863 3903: 1.16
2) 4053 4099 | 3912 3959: 1.25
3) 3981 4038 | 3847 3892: 1.16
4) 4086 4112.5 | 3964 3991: 1.21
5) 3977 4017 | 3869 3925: 1.14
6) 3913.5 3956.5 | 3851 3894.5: 0.94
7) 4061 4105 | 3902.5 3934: 1.19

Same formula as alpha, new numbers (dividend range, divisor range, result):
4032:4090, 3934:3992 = 1.25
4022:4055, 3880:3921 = 1.20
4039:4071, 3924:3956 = 1.32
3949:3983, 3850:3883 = 0.87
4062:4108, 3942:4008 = 1.11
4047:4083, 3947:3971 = 1.33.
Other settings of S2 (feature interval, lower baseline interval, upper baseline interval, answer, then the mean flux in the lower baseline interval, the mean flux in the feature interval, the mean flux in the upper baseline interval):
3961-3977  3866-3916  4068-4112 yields 4.8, 2.51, 1.77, 2.58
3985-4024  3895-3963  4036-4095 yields -2.5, 2.4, 2.76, 2.75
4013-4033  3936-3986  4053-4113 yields -2.6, 2.31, 2.79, 2.63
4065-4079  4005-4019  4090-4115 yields -0.8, 2.77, 2.7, 2.46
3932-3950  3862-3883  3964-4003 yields 3.0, 2.68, 2.07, 2.36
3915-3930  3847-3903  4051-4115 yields 0.3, 2.55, 2.51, 2.63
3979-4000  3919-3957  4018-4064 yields -1.7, 2.25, 2.71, 2.76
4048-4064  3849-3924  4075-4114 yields -1.2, 2.56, 2.77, 2.57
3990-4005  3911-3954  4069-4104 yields -2.0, 2.31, 2.75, 2.59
